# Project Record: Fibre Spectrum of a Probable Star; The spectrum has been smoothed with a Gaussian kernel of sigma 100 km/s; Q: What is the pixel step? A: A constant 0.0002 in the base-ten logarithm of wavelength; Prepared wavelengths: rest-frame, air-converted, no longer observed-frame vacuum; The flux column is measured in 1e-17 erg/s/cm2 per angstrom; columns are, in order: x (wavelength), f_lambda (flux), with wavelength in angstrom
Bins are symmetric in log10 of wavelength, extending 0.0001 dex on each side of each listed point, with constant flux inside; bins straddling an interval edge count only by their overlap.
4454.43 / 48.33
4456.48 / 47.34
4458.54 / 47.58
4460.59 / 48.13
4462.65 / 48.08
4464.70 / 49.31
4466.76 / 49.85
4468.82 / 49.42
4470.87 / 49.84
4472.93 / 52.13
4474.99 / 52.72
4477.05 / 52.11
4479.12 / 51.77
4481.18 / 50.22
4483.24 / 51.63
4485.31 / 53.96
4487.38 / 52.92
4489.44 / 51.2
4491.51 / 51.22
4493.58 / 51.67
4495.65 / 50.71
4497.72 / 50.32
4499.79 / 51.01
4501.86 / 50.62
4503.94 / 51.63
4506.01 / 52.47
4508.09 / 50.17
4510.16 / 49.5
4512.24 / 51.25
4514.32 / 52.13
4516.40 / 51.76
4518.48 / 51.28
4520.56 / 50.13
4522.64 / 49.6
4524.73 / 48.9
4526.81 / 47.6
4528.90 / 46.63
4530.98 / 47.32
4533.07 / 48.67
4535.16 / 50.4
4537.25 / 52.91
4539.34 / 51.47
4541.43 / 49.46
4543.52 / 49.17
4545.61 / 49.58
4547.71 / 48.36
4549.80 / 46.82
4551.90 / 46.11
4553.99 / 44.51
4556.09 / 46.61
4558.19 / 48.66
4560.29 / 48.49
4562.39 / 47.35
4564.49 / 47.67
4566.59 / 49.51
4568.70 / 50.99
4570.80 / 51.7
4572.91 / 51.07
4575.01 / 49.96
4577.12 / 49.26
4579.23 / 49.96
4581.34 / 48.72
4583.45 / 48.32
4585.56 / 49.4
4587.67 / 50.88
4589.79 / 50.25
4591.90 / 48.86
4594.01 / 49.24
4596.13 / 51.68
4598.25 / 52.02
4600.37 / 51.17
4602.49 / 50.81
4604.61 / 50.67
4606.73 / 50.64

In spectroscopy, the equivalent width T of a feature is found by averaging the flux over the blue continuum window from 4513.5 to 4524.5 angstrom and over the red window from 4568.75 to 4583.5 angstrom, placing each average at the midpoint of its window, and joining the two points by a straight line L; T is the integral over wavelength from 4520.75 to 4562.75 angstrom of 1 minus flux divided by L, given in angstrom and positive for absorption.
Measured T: 1.7 angstrom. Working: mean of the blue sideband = 50.8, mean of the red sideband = 50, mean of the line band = 48.5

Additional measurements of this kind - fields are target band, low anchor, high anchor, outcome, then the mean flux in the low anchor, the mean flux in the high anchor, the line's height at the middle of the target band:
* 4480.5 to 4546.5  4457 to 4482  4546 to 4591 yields -1.4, 50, 48.8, 49.5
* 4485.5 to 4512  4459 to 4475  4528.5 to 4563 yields -1.1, 49.7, 48.4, 49.2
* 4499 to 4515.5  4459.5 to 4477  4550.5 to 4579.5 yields -0.5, 50.1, 48.6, 49.5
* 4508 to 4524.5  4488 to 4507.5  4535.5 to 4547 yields 0.1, 51.2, 50.4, 50.9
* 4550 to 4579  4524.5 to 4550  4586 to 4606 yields 0.7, 49.1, 50.6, 49.8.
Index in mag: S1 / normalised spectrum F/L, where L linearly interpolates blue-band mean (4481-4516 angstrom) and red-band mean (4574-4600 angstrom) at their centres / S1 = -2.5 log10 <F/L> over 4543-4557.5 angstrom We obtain 0.07 mag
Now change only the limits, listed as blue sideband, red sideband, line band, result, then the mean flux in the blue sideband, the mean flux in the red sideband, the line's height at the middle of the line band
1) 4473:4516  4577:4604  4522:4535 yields 0.06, 51.5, 50.1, 51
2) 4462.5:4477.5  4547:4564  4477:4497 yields -0.04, 50.5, 47.1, 49.9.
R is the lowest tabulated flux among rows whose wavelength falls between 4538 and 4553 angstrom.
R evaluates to 46.11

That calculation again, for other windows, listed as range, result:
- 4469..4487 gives 49.84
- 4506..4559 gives 44.51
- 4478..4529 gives 46.63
